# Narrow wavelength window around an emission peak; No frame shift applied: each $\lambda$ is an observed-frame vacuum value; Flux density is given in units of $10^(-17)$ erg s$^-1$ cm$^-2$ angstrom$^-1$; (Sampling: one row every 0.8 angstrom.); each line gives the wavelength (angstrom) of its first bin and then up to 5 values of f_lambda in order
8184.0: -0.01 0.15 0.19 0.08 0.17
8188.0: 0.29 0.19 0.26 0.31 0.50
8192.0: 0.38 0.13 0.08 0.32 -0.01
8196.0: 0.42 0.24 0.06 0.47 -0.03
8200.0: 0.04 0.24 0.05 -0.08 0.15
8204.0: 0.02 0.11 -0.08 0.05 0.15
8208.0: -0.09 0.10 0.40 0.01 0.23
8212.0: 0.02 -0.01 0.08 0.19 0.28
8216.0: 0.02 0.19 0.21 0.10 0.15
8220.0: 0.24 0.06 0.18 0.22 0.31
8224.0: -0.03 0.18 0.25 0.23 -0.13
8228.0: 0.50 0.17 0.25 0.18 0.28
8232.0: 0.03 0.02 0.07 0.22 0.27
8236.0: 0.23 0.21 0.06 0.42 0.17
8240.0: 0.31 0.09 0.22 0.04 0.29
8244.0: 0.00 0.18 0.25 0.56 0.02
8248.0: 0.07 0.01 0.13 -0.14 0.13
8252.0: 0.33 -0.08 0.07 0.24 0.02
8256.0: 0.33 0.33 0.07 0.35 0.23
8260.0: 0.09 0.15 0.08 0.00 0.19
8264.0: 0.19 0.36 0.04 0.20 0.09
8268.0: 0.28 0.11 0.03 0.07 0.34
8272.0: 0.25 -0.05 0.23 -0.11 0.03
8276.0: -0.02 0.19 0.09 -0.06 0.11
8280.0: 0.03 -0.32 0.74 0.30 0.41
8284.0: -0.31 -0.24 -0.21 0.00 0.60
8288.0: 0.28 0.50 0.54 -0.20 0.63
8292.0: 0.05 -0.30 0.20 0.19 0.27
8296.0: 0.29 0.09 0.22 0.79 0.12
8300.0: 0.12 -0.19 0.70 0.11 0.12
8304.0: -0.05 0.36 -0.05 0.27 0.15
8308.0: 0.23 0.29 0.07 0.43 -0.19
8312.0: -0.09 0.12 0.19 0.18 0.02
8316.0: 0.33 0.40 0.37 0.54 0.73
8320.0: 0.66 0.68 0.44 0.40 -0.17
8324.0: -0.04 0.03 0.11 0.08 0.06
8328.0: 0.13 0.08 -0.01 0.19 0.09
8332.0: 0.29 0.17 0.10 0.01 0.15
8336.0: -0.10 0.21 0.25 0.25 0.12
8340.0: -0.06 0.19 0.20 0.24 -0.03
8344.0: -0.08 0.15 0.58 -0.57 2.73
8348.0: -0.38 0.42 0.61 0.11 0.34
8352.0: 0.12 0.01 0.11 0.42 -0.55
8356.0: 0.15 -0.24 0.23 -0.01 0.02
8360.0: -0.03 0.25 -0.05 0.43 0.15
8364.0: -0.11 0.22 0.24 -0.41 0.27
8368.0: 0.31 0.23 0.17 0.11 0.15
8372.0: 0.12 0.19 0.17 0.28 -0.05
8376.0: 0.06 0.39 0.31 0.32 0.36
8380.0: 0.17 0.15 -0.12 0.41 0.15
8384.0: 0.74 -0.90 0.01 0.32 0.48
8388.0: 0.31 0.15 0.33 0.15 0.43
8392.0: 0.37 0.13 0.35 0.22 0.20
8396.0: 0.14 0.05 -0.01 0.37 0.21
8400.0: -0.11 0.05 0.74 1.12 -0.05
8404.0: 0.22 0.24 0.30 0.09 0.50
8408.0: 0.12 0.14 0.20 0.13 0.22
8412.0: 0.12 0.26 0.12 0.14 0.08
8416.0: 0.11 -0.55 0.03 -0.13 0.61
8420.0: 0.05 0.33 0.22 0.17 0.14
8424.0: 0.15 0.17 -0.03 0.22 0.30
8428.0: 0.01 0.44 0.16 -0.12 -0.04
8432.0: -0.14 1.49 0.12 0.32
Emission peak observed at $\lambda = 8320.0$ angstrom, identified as H-beta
